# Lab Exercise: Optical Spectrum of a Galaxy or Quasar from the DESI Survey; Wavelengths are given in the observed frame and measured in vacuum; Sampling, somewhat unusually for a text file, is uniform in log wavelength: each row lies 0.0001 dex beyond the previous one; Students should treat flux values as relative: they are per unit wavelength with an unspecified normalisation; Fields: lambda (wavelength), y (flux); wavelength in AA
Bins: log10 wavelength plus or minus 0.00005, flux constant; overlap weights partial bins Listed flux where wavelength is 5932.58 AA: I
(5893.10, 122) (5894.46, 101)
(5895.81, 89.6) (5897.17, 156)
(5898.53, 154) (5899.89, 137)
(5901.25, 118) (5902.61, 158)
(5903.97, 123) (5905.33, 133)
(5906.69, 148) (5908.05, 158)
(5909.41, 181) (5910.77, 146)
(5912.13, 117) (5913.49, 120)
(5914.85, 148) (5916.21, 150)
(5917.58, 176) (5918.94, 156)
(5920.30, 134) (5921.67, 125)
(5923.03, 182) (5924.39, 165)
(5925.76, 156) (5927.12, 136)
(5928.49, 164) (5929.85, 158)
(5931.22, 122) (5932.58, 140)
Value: 140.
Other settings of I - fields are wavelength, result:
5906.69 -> 148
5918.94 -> 156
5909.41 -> 181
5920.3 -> 134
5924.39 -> 165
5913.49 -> 120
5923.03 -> 182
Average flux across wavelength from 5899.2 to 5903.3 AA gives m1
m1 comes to 138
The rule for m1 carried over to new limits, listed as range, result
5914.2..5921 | 153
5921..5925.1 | 157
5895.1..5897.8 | 122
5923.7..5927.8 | 153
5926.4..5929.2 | 150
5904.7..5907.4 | 141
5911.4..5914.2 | 120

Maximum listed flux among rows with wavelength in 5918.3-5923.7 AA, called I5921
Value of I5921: 182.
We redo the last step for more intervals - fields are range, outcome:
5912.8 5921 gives 176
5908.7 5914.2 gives 181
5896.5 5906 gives 158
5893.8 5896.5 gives 101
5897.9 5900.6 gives 154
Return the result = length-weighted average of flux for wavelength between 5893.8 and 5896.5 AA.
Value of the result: 95.6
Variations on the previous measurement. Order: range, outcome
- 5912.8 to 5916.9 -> 139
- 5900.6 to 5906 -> 133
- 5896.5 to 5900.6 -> 149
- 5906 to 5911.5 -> 158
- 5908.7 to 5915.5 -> 143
